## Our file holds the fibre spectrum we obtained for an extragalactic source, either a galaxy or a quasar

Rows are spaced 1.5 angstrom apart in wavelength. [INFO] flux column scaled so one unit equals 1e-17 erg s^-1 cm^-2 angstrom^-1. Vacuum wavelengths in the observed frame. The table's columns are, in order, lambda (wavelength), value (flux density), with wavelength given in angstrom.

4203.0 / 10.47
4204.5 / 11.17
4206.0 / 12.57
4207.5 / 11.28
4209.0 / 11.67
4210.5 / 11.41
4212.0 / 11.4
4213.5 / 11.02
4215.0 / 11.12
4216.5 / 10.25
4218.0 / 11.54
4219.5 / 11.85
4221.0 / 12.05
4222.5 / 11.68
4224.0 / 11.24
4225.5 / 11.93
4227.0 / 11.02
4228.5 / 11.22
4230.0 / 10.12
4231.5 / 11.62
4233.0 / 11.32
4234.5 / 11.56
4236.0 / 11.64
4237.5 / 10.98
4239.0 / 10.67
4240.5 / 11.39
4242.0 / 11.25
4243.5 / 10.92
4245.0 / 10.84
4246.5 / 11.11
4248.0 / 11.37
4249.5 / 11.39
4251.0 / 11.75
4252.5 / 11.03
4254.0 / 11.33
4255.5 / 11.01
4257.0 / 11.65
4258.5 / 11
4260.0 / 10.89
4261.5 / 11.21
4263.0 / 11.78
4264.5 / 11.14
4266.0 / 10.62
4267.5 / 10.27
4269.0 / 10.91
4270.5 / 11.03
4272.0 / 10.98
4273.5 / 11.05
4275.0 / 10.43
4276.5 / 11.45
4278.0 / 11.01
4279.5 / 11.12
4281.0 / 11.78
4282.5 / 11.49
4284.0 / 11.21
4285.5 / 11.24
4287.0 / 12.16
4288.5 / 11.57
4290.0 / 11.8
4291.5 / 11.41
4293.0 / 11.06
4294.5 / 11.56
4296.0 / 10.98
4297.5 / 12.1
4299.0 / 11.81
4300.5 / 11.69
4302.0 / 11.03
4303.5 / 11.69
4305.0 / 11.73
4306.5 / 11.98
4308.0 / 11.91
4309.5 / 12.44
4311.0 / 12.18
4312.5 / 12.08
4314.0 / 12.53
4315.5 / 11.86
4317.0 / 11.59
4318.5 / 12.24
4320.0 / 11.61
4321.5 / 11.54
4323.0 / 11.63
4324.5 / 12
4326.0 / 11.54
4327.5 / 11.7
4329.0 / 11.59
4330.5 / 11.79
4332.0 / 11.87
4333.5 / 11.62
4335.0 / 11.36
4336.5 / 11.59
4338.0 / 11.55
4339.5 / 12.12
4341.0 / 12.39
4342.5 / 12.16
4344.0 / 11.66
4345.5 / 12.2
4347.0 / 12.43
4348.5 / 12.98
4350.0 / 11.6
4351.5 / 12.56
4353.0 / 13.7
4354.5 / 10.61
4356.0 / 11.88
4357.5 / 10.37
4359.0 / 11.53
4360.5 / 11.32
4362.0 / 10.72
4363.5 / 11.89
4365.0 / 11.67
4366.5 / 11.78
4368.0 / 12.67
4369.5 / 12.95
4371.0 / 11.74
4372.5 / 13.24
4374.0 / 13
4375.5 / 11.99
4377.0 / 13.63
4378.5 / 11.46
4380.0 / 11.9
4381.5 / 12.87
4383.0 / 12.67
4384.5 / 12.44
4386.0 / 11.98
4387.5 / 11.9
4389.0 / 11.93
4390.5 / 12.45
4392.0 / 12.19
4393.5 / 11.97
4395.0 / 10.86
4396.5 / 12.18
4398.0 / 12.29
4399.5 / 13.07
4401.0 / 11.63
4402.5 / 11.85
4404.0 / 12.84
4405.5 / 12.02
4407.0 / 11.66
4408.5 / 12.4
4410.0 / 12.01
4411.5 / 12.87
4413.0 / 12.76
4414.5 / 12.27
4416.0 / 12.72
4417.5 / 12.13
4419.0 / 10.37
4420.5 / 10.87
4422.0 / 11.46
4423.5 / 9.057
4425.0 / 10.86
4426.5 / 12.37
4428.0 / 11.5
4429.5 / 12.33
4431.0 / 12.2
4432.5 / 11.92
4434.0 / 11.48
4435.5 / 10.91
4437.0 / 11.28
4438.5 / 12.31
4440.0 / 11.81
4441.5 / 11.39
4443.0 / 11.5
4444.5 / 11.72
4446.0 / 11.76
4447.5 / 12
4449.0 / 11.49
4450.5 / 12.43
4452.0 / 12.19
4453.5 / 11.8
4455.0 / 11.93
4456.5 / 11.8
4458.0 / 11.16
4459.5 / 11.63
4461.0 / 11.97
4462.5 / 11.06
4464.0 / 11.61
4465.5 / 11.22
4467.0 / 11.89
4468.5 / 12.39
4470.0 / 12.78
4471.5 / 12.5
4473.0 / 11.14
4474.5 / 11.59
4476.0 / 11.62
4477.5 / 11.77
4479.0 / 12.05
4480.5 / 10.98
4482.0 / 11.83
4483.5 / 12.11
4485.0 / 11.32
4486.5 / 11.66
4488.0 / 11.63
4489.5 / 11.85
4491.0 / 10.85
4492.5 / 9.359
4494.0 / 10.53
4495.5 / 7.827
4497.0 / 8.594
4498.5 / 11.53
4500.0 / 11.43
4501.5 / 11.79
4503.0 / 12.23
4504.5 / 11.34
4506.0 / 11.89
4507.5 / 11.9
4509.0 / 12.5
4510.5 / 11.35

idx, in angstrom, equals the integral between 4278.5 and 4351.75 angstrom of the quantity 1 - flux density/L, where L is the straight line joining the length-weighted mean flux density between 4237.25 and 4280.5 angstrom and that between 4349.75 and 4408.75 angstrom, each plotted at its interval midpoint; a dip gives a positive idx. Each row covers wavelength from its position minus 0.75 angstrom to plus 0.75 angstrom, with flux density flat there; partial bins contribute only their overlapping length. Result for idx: -1.4 angstrom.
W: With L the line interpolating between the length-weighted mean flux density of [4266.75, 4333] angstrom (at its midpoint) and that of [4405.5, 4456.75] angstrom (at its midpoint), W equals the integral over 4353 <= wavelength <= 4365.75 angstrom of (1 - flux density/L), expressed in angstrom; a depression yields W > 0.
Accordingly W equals 0.3 angstrom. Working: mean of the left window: 11.6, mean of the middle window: 11.4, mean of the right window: 11.8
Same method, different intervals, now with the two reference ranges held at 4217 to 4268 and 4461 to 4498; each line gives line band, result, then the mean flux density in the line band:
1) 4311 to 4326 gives -0.85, 11.9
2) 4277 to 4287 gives -0.11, 11.4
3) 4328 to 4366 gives -1.85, 11.8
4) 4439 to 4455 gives -0.79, 11.8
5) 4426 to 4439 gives -0.60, 11.8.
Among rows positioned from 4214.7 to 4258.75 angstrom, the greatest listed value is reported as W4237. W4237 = 12.05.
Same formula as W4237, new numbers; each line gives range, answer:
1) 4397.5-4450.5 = 13.07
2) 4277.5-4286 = 11.78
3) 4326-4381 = 13.7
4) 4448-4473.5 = 12.78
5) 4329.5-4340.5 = 12.12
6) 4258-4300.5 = 12.16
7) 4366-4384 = 13.63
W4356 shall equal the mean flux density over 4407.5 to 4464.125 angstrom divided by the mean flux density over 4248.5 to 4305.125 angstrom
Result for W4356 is 1.0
